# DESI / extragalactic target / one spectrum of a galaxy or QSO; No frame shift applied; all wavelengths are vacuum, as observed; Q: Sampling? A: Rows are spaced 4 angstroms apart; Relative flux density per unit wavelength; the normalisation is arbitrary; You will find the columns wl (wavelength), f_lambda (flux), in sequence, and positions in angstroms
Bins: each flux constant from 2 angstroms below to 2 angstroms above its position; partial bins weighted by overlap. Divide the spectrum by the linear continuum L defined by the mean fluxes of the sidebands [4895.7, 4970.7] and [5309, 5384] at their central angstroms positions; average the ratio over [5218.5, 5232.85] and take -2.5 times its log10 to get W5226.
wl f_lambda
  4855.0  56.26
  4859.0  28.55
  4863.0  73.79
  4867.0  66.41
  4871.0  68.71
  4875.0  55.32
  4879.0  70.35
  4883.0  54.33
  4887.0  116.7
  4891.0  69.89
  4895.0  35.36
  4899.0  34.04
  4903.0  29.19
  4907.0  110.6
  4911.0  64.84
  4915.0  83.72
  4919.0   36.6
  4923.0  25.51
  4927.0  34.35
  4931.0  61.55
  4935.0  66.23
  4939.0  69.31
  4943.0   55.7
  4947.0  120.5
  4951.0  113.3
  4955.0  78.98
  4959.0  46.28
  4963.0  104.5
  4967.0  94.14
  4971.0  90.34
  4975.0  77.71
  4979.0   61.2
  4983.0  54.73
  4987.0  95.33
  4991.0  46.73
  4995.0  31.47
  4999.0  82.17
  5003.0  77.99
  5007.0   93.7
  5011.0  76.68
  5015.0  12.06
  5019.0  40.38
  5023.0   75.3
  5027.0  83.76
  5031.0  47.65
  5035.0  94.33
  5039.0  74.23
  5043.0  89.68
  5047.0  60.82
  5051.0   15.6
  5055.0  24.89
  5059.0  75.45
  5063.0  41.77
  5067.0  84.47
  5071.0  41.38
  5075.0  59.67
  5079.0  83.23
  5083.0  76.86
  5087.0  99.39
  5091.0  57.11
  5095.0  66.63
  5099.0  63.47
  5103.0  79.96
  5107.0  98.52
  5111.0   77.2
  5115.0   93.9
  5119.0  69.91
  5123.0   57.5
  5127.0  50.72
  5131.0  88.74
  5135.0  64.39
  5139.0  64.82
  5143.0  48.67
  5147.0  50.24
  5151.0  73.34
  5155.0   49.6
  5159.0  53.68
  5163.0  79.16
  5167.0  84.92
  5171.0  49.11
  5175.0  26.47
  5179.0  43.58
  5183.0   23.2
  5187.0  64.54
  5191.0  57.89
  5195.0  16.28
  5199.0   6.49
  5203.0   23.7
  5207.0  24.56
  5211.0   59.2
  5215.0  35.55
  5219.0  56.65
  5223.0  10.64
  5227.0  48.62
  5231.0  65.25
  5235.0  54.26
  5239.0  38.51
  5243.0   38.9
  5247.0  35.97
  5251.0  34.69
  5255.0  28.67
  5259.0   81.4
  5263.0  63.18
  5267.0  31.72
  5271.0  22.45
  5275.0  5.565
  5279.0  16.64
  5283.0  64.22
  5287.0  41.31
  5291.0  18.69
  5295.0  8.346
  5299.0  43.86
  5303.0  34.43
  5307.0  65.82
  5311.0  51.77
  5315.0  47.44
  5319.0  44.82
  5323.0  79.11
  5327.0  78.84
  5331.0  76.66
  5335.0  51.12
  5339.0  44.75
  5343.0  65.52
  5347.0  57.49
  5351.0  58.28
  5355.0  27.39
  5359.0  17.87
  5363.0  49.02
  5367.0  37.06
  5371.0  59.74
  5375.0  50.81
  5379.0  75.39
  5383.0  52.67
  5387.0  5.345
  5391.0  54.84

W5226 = 0.31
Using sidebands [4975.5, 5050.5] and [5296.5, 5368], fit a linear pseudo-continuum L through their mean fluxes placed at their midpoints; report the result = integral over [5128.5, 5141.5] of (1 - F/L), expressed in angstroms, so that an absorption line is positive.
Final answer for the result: -2.26 angstroms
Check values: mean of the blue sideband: 65.8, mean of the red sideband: 51.6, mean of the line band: 70.9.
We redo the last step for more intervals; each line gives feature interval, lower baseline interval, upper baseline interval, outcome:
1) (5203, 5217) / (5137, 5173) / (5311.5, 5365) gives 5.1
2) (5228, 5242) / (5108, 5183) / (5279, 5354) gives 1.2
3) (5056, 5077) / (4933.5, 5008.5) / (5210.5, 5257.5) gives 1.8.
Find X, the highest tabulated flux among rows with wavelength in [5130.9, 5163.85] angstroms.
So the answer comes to 88.74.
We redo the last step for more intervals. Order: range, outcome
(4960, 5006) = 104.5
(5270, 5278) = 22.45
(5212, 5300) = 81.4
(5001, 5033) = 93.7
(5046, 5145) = 99.39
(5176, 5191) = 64.54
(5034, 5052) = 94.33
